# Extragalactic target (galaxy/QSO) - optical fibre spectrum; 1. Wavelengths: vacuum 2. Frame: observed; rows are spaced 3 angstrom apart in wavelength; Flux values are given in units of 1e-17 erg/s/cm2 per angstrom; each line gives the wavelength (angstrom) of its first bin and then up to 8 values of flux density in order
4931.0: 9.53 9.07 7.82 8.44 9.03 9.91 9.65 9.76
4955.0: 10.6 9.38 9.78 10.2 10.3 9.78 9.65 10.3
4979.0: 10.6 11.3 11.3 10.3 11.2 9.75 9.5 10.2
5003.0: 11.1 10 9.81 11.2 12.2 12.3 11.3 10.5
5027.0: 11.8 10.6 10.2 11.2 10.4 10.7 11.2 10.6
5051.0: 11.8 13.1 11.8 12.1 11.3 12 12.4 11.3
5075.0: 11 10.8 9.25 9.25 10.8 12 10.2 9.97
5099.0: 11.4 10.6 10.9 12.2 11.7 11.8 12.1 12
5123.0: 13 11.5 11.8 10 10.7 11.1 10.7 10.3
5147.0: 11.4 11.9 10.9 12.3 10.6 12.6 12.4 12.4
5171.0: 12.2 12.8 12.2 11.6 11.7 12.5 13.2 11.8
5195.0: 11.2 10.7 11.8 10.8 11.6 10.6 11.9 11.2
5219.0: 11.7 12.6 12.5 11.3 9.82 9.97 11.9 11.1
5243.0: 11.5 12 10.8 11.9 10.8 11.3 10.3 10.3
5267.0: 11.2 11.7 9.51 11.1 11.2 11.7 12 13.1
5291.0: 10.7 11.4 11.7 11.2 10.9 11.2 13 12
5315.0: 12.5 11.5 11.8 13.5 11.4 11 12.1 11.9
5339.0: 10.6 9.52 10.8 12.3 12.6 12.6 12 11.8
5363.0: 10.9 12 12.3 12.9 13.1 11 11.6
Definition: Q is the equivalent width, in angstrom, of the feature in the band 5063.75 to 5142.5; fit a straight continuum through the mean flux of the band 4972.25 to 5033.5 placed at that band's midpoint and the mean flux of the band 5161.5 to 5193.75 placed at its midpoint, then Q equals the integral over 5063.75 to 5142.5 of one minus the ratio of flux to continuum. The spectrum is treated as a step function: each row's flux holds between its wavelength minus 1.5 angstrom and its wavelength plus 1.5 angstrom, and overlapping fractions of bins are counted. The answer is 3.1 angstrom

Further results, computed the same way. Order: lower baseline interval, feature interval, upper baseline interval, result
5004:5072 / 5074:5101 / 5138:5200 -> 2.25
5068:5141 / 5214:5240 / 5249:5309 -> -0.34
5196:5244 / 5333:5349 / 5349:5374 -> 1.26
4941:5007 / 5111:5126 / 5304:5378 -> -1.77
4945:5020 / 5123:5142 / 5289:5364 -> -0.32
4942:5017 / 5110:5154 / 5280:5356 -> -1.86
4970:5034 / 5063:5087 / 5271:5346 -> 0.02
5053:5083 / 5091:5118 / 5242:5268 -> 0.40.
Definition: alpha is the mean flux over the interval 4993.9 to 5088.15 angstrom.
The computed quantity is 11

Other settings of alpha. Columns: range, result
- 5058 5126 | 11.3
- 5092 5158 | 11.3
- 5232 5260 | 11.2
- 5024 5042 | 10.8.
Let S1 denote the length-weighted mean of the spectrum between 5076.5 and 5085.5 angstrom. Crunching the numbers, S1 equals 9.77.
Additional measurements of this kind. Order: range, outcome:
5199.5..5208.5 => 11.4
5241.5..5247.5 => 11.8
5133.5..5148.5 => 10.8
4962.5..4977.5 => 10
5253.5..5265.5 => 10.7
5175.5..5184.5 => 11.8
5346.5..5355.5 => 12.5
